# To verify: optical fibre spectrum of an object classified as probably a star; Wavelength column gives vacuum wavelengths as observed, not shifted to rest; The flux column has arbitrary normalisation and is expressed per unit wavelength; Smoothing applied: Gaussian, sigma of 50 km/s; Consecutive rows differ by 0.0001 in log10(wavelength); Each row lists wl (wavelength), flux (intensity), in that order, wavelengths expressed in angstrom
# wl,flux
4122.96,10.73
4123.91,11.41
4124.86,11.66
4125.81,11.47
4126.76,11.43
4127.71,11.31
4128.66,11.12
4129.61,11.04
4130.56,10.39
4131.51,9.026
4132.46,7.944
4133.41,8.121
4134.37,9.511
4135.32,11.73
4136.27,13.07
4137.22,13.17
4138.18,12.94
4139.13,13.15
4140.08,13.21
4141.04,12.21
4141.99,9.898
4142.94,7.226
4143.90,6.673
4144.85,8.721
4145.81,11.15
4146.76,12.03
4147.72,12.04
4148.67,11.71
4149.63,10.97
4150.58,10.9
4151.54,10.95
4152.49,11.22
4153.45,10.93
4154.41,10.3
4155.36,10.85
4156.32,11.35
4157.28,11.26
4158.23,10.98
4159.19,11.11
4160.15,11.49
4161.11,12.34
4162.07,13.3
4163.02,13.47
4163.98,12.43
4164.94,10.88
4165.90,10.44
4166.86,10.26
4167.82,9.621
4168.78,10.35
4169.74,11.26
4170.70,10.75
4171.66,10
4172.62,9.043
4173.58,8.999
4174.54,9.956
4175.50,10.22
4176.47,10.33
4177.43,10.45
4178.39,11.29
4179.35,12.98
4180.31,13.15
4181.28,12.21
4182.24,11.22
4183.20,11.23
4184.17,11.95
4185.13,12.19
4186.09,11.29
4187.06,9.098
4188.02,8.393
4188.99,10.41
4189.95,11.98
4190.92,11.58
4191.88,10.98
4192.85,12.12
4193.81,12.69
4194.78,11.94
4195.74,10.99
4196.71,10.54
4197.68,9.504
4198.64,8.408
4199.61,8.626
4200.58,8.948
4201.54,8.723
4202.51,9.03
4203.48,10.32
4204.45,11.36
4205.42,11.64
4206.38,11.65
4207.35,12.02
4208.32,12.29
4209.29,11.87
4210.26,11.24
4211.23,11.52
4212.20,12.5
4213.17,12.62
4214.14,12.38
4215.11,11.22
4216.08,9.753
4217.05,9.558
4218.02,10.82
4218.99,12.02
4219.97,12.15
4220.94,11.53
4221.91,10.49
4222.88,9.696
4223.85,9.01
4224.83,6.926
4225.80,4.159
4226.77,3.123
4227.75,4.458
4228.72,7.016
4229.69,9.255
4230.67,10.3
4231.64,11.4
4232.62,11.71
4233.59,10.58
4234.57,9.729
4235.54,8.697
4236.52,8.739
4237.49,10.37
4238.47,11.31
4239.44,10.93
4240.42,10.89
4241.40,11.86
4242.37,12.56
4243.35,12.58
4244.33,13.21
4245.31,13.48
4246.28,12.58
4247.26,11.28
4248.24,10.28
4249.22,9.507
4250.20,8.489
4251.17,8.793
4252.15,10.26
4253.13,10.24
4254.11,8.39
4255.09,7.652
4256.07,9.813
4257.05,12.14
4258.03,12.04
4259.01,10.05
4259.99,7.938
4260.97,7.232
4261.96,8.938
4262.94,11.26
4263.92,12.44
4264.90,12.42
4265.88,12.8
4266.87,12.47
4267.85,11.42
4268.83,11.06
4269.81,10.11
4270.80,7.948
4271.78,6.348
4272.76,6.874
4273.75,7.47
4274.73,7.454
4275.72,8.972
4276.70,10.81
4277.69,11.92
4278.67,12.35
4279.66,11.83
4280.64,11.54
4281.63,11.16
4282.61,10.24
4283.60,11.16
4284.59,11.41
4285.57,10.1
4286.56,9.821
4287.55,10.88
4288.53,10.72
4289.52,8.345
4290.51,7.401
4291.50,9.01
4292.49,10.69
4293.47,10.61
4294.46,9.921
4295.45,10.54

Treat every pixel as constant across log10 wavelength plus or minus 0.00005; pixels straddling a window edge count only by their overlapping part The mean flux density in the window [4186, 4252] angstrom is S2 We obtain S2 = 10.4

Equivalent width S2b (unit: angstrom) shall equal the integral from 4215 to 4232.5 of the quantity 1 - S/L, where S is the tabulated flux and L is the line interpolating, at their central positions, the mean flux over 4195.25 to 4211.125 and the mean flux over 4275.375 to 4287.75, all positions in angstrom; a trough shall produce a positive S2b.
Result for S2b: 2.5 angstrom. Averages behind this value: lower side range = 10.5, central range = 9.06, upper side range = 11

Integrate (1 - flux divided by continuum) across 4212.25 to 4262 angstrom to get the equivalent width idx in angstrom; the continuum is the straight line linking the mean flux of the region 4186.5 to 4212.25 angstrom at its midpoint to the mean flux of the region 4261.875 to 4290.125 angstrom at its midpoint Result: 2.4 angstrom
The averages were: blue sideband 10.7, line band 10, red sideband 10.4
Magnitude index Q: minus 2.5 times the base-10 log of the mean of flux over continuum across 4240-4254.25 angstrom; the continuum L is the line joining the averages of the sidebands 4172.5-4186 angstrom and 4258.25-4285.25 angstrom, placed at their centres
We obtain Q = -0.06 mag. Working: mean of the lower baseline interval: 11.2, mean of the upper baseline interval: 10.2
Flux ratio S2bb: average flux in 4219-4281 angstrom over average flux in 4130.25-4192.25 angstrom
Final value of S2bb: 0.92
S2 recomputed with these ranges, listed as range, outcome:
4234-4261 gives 10.4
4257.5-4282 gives 10.2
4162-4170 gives 11.2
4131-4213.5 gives 10.9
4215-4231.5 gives 8.91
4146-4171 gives 11.3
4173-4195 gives 11.1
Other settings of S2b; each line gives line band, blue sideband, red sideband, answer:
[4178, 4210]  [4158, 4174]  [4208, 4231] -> -1.91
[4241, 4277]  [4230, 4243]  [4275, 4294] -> 1.16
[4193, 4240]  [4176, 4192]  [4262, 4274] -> 3.09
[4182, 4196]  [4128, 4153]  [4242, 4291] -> -0.80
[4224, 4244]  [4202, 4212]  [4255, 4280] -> 2.58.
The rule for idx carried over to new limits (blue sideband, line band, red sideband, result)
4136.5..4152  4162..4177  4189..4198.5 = 0.7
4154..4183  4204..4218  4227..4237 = -2.6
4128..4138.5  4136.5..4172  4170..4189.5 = -1.3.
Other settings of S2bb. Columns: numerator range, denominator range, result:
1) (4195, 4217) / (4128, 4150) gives 1.00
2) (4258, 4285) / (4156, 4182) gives 0.92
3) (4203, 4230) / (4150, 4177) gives 0.93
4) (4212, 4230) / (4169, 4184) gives 0.86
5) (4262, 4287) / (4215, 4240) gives 1.11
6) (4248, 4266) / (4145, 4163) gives 0.88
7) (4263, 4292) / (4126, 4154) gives 0.95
